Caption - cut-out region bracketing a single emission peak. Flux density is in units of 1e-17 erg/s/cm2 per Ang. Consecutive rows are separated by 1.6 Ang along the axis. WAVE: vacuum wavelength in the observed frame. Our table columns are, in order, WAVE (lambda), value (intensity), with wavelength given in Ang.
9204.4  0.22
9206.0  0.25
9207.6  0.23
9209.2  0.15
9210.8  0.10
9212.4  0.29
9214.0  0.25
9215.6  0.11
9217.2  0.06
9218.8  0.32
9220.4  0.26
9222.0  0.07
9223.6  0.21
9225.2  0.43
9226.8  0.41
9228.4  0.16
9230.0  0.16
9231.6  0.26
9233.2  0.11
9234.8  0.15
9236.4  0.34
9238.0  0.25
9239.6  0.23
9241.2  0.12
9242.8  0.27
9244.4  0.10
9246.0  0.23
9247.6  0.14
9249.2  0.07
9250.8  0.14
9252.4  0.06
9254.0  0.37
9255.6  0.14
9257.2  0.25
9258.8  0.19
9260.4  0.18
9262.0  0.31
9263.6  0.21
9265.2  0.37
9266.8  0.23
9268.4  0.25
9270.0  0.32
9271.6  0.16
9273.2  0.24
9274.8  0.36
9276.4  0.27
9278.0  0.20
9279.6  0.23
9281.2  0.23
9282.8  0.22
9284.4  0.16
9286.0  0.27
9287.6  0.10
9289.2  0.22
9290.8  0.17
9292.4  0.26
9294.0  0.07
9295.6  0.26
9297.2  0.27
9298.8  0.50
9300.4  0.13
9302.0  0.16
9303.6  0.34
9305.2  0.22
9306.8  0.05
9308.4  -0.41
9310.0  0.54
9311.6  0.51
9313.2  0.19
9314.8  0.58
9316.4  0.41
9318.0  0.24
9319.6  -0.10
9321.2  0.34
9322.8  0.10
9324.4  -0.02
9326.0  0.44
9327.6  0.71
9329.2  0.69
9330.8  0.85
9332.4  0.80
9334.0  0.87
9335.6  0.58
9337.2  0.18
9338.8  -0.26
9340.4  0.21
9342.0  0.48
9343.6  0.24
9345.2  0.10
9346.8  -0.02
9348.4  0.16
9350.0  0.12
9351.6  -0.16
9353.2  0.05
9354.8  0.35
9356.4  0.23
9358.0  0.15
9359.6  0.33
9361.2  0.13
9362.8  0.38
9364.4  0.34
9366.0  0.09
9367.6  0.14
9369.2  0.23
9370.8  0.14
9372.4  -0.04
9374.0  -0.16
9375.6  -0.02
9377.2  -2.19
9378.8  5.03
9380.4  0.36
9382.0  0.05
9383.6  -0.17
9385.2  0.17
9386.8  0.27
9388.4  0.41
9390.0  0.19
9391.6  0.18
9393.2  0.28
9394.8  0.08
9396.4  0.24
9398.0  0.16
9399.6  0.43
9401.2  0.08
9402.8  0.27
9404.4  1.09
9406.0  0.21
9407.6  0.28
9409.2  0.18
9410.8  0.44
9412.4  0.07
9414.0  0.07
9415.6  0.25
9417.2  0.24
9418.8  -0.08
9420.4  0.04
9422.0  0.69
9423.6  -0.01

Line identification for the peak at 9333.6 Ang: H-beta 4861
